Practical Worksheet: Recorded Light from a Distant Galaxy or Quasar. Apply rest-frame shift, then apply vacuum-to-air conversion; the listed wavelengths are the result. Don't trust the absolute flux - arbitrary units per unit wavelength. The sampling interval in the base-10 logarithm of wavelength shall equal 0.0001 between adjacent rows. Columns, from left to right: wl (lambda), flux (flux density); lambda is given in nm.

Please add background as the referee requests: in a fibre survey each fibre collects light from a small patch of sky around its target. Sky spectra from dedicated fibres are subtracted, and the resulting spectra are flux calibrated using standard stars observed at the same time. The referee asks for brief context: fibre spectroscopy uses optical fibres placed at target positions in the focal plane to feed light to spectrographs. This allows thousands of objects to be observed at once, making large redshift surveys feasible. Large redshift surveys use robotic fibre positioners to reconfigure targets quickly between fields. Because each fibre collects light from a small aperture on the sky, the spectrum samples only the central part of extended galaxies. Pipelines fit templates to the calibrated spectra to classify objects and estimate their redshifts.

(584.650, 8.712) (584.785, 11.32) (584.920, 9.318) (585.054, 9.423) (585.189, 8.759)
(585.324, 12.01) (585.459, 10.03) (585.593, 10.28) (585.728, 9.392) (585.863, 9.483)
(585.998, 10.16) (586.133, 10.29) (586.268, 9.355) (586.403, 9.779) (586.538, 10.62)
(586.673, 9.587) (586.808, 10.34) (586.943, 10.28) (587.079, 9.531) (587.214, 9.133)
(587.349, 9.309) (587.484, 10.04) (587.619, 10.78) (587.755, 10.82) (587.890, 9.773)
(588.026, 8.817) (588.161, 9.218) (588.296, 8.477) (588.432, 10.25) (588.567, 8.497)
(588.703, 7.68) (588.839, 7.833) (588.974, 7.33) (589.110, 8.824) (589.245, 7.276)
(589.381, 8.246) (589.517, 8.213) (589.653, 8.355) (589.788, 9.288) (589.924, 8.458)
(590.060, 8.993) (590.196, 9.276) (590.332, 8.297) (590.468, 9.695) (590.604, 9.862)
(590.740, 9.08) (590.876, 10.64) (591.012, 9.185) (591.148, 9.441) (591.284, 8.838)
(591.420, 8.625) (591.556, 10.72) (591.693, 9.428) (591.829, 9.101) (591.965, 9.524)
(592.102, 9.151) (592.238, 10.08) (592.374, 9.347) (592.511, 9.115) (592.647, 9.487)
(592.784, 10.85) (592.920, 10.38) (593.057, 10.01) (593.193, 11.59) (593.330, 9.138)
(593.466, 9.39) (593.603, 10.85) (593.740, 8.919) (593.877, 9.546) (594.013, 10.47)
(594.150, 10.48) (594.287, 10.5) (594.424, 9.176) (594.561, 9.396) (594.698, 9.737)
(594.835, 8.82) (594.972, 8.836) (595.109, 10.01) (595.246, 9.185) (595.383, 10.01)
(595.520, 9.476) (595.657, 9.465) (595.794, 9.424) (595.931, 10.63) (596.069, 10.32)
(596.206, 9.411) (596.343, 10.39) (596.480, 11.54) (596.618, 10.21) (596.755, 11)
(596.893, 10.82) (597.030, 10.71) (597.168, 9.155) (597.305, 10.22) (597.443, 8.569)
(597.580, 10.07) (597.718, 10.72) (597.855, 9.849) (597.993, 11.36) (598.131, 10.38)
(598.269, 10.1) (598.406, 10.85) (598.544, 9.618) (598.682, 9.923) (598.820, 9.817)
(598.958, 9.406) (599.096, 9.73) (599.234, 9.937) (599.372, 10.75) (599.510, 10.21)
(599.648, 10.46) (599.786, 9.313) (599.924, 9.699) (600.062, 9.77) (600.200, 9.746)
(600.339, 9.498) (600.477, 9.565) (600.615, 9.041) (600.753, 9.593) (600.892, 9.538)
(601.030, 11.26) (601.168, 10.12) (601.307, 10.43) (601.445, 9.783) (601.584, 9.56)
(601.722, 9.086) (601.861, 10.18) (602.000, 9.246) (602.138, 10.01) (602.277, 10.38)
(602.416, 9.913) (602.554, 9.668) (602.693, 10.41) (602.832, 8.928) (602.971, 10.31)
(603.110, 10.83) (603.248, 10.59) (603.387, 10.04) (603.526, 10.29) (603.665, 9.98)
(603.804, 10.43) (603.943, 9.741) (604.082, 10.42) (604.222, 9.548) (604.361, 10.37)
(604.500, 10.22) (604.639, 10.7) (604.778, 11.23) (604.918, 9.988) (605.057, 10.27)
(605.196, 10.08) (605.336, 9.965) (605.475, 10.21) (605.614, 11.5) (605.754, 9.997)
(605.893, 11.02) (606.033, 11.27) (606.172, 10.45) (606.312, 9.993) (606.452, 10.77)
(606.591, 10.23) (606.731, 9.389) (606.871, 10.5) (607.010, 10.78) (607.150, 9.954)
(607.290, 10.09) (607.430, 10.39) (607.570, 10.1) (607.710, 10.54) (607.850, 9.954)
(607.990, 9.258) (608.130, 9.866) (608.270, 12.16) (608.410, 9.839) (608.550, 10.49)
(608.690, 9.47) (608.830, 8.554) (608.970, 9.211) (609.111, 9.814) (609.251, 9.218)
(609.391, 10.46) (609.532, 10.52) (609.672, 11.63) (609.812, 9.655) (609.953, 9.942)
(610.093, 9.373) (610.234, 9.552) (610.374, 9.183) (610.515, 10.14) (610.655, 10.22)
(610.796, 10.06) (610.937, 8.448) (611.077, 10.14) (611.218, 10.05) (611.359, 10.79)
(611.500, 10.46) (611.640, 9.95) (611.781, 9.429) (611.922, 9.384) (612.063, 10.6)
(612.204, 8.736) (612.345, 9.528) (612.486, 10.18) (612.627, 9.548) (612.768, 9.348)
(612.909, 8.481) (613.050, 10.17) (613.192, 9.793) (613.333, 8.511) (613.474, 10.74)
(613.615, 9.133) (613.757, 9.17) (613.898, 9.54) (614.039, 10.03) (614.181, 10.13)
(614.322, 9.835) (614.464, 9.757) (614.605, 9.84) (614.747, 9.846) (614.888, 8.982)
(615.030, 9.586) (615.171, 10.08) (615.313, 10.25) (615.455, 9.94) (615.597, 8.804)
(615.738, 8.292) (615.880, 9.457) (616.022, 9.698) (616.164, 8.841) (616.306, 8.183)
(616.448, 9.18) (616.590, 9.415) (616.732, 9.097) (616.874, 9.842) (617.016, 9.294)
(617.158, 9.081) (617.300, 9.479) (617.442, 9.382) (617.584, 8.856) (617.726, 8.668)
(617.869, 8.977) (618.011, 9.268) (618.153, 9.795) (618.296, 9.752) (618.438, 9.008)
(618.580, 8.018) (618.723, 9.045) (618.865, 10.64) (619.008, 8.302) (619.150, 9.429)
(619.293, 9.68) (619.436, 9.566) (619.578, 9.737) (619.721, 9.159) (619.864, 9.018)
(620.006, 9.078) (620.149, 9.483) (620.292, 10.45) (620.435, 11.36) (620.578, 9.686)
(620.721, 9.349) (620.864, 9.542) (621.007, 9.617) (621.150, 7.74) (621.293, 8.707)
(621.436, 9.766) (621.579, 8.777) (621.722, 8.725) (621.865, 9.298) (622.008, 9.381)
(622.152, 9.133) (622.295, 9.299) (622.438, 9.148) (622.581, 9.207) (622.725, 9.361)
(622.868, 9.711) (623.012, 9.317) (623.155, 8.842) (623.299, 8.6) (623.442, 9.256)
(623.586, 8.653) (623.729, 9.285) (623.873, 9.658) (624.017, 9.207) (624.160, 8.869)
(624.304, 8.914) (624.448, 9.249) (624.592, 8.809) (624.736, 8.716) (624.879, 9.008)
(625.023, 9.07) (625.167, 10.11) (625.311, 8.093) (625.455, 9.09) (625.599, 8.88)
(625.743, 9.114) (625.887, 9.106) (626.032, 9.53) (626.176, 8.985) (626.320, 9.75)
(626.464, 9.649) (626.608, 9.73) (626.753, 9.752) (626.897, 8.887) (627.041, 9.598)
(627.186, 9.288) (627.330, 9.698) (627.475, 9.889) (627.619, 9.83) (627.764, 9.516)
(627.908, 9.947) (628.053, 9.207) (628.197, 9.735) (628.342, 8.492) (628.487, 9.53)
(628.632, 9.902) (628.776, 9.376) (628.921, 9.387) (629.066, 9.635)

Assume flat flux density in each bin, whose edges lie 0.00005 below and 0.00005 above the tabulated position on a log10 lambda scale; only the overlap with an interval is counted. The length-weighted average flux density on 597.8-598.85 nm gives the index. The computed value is 10.3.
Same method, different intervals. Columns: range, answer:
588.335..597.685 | 9.52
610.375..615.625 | 9.72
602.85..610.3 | 10.2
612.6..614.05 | 9.47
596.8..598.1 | 10.2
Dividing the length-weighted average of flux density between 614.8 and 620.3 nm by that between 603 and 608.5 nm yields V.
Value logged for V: 0.90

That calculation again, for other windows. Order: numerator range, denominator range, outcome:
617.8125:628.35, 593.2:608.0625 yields 0.92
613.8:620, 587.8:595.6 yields 1.00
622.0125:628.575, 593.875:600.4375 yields 0.93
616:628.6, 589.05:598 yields 0.96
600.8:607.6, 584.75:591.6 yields 1.09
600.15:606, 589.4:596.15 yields 1.06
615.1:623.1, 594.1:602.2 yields 0.94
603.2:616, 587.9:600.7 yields 1.04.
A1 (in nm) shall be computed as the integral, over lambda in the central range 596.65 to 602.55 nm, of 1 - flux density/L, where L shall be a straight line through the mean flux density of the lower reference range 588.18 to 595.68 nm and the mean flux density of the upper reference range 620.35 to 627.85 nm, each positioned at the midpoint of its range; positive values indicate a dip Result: -0.43 nm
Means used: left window 9.32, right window 9.27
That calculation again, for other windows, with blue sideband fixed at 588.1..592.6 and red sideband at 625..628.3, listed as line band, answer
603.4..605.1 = -0.207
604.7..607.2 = -0.344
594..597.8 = -0.378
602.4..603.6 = -0.130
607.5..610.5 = -0.243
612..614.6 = -0.105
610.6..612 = -0.101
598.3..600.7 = -0.199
